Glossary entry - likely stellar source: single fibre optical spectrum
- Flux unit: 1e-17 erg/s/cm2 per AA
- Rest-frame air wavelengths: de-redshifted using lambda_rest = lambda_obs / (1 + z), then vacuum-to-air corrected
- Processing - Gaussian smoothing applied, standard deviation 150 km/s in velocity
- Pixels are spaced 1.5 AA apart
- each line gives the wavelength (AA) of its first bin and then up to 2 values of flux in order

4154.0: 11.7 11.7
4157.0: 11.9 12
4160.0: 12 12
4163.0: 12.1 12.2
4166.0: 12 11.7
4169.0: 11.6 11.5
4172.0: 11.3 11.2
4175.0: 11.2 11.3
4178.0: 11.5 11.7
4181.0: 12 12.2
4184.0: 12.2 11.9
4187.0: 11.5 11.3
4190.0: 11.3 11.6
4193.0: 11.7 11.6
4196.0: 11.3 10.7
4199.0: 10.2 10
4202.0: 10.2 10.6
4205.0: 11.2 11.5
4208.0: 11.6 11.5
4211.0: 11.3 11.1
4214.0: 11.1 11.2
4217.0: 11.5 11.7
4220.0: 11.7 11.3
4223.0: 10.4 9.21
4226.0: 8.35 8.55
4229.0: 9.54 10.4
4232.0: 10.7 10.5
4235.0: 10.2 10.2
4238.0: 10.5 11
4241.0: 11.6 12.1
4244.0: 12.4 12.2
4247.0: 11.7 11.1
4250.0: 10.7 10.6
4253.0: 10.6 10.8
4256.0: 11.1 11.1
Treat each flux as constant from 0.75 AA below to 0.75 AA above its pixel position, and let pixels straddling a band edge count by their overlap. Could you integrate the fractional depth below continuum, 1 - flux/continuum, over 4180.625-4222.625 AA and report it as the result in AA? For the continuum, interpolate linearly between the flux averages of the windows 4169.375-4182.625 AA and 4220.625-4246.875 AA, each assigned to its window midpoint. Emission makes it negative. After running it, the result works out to -0.8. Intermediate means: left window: 11.5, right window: 10.6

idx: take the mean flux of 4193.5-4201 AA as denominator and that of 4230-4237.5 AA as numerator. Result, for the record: 1.0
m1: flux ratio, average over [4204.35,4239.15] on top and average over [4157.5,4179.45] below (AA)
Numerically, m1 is 0.9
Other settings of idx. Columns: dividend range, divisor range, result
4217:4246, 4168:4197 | 0.92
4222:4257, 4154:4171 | 0.90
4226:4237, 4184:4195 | 0.85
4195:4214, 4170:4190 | 0.94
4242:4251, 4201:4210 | 1.05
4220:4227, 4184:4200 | 0.88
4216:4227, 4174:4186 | 0.90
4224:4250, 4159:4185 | 0.90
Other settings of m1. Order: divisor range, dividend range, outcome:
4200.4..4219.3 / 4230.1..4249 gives 1.00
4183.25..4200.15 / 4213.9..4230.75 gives 0.91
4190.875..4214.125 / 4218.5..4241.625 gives 0.93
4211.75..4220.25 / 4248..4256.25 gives 0.95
